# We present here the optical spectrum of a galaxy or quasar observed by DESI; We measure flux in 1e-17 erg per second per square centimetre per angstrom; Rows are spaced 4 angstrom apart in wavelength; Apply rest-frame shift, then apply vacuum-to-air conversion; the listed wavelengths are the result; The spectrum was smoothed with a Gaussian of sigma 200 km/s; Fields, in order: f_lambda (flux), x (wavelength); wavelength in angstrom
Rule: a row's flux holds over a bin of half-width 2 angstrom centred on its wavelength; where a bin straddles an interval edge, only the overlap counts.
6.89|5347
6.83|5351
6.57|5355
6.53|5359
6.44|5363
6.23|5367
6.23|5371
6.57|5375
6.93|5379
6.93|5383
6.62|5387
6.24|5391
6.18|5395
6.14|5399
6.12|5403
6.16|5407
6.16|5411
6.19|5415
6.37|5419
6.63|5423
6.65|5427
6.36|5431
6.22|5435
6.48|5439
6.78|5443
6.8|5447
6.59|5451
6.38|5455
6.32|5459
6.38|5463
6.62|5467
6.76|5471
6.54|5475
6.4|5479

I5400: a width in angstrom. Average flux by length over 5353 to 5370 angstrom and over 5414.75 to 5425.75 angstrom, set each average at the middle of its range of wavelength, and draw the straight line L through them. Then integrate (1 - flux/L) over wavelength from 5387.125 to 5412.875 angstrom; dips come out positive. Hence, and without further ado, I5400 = 0.96 angstrom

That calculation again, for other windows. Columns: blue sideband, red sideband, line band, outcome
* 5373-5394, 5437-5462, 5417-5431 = 0.1 angstrom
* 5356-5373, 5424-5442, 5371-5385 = -0.7 angstrom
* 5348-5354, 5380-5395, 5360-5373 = 0.7 angstrom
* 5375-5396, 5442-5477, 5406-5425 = 0.8 angstrom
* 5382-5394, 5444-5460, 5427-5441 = 0.3 angstrom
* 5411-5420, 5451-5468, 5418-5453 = -1.2 angstrom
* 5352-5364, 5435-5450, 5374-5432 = 1.5 angstrom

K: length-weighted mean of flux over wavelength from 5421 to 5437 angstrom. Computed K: 6.46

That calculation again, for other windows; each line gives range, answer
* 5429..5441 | 6.35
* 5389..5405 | 6.17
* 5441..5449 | 6.79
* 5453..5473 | 6.49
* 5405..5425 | 6.3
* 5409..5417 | 6.18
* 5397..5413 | 6.15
